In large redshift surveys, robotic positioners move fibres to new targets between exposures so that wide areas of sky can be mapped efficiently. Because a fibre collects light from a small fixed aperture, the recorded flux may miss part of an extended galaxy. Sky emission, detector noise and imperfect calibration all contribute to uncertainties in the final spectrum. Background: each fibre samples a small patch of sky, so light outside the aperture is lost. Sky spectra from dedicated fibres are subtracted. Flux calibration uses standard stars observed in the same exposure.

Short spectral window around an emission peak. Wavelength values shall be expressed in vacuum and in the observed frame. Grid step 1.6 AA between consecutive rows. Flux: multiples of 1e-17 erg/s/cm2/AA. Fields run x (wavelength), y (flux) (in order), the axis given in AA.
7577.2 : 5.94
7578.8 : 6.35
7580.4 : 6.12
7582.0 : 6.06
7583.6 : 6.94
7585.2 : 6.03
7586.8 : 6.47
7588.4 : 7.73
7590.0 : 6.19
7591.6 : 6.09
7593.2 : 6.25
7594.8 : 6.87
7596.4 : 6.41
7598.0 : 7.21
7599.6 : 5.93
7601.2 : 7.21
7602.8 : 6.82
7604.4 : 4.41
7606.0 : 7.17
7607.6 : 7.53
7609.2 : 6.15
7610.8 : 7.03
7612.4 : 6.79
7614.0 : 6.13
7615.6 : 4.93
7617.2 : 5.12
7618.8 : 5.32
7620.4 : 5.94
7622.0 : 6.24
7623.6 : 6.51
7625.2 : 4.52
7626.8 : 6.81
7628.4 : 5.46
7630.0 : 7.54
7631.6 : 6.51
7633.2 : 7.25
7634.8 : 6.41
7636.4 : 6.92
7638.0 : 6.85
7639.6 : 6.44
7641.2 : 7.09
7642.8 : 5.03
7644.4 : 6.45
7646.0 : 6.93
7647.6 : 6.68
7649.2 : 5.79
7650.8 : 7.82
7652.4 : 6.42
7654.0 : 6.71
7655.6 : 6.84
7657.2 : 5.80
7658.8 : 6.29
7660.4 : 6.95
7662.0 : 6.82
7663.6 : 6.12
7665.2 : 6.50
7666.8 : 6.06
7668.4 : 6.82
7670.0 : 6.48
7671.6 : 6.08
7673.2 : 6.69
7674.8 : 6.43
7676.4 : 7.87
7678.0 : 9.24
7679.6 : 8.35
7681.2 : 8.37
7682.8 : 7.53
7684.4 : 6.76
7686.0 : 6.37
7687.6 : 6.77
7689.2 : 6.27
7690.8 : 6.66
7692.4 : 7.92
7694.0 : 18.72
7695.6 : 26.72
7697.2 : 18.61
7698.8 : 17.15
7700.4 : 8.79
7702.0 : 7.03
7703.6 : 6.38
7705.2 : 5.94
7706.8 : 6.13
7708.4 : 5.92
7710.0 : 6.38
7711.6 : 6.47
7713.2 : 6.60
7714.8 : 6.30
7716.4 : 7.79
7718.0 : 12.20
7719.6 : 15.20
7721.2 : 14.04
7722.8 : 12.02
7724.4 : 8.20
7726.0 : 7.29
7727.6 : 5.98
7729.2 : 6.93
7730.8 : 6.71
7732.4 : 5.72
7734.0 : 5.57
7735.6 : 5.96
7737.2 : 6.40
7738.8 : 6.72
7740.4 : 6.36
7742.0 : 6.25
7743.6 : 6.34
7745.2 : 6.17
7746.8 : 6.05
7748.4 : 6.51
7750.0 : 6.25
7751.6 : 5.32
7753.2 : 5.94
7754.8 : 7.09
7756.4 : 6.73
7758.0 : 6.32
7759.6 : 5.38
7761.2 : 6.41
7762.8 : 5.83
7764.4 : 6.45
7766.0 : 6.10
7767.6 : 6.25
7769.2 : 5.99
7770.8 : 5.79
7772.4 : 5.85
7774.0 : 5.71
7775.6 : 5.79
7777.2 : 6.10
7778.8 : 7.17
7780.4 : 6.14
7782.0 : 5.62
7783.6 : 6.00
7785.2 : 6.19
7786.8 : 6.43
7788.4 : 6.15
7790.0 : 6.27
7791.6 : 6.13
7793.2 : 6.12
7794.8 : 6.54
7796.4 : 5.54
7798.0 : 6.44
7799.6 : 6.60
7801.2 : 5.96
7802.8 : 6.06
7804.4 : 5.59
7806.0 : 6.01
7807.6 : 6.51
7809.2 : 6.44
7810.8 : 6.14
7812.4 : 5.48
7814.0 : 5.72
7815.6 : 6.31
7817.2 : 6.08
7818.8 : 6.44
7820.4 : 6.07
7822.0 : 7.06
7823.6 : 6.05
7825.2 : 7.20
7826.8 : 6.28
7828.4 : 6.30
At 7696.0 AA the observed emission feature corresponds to H-alpha 6563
